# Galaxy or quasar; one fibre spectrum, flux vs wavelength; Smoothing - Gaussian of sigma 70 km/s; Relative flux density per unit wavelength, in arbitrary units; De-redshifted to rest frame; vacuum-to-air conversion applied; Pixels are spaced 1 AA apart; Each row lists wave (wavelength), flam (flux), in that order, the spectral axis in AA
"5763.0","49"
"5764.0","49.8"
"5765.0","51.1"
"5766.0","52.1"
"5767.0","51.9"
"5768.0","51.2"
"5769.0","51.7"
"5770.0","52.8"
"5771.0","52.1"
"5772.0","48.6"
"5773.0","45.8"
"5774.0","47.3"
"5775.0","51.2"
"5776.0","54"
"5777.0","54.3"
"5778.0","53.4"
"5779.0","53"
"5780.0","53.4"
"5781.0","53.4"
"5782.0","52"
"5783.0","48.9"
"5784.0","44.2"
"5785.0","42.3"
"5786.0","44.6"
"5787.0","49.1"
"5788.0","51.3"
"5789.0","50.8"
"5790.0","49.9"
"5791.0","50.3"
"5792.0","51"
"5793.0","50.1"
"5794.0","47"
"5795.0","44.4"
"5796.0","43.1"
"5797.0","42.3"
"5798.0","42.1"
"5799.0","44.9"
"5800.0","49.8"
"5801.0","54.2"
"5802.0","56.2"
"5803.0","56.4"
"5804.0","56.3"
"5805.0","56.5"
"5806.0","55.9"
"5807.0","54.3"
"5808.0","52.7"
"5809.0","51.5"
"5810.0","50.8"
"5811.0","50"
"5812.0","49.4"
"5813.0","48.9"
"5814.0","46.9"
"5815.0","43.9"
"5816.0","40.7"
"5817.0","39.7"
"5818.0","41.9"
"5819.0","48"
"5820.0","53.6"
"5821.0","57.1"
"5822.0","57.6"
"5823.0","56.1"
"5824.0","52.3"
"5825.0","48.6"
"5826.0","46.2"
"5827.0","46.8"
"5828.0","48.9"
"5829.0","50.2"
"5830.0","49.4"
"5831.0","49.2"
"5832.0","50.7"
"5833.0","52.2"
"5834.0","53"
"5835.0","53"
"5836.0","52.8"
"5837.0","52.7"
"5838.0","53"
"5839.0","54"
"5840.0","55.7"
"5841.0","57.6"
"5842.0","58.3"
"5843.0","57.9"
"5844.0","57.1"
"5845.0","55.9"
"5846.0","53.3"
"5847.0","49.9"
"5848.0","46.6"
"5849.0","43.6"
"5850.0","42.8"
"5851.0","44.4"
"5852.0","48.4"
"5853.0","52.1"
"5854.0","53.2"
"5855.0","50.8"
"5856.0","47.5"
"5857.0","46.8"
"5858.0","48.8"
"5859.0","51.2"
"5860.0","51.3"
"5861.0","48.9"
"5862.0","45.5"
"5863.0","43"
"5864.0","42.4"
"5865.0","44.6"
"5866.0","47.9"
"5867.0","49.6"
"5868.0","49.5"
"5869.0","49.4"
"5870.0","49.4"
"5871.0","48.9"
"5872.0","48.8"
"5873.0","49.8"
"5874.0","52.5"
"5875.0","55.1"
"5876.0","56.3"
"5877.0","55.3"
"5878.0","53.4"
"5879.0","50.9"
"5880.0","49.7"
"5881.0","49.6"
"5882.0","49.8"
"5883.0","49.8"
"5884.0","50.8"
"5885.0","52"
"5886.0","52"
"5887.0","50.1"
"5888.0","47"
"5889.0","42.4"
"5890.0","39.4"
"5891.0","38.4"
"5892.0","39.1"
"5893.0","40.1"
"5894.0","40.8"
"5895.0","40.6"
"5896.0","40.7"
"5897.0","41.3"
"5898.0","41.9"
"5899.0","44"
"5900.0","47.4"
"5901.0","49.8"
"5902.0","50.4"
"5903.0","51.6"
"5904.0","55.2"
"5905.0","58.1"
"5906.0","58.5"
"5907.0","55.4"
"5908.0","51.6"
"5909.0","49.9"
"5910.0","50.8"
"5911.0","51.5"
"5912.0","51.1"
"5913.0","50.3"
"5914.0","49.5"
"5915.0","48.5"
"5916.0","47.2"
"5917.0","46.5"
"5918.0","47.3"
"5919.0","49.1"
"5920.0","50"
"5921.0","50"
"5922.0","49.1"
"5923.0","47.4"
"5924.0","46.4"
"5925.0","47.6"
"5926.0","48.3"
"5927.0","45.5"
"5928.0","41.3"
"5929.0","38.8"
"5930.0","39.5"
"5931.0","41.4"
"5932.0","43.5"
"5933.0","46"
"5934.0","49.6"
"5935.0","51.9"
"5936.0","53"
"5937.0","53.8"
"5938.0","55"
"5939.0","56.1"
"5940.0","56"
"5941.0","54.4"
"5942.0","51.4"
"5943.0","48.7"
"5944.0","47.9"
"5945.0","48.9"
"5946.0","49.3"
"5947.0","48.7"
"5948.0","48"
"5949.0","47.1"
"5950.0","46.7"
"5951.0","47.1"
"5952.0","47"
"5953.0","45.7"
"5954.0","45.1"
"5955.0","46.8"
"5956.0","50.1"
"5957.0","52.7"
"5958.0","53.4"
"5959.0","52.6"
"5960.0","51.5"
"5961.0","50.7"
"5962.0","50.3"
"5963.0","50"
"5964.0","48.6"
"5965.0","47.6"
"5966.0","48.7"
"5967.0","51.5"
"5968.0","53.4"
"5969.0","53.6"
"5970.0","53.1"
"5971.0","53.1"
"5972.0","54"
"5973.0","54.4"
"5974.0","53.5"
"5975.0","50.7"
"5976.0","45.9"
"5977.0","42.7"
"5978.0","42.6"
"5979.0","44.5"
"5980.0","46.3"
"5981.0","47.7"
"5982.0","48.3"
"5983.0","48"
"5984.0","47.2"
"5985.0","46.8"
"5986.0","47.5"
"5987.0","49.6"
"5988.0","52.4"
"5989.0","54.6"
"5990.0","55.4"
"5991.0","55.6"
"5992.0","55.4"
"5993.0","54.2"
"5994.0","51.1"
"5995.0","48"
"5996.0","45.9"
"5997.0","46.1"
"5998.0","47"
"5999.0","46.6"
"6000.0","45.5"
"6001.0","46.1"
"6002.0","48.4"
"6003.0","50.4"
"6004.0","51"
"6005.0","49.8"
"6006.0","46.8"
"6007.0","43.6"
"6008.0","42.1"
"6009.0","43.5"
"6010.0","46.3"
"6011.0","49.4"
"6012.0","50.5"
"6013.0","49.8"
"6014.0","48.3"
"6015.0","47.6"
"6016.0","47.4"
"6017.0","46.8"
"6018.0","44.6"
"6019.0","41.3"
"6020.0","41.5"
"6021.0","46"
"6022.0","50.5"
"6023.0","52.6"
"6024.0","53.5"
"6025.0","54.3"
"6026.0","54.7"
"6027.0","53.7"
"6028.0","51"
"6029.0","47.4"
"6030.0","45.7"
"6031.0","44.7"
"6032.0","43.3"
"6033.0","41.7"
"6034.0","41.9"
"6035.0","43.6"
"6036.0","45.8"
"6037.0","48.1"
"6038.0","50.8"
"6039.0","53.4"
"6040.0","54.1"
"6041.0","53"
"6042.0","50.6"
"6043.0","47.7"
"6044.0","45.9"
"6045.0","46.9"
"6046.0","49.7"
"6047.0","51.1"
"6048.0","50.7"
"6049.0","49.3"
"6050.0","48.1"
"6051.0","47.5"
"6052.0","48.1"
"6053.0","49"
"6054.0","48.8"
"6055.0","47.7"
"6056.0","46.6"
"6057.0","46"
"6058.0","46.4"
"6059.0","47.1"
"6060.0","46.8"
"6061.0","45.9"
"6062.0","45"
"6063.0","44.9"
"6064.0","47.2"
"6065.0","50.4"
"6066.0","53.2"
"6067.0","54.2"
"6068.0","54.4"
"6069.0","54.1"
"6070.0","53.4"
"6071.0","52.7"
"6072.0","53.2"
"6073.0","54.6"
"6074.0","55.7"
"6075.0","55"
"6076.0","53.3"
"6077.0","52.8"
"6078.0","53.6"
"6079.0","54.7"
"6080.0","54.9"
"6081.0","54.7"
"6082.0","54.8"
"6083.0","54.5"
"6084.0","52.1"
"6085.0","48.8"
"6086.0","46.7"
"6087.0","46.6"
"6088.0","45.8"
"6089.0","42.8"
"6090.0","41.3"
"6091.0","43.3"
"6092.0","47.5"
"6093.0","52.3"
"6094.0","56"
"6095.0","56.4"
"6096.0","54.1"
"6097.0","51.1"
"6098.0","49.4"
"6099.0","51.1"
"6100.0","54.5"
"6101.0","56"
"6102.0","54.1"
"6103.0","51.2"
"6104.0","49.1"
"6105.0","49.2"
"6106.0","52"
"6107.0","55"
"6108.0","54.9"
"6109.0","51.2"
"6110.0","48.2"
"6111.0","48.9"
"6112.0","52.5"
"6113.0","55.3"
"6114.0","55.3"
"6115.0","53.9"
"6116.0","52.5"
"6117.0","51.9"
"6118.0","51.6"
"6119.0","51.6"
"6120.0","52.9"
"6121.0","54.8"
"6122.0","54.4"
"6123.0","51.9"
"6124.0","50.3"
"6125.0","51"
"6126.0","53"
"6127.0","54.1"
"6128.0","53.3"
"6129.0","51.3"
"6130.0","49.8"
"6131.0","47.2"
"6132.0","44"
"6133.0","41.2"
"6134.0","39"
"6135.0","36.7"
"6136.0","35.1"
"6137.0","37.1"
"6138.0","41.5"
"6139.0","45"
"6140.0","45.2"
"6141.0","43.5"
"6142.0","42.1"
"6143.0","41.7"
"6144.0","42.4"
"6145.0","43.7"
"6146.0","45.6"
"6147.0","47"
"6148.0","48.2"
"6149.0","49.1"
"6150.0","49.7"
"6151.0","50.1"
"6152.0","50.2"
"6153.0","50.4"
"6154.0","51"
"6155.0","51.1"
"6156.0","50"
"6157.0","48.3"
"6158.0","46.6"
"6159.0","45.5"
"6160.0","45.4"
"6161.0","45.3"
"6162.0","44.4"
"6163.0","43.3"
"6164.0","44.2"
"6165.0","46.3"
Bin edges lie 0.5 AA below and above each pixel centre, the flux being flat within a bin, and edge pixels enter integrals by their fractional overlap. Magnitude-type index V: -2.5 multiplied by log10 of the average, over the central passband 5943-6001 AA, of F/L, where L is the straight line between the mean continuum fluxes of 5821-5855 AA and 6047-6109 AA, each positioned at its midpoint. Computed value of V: 0.04 mag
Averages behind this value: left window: 51.7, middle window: 49.4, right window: 50.7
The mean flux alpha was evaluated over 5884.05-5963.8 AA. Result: 48.3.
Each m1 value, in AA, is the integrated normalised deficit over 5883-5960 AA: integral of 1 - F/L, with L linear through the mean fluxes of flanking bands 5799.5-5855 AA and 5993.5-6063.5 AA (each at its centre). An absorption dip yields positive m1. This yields 2.2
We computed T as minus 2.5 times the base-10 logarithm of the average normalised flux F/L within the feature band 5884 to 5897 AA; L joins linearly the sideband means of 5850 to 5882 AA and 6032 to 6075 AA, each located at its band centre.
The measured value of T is 0.13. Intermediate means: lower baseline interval 49.4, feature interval 43.7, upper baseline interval 49.2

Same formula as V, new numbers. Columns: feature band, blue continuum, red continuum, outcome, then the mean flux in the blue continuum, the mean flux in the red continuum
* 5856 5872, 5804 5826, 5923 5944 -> 0.04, 50.3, 48.4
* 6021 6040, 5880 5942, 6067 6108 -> 0.04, 48.1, 51.9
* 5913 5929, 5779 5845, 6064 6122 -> 0.08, 50.6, 52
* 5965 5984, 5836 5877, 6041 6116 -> 0.02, 50.5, 50.7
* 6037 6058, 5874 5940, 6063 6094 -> 0.03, 48.5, 51.3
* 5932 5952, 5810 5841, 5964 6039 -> -0.02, 50.2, 48.6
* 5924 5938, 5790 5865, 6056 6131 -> 0.09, 50.1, 51.4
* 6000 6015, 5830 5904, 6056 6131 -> 0.07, 49.1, 51.4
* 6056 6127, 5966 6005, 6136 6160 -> -0.09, 49.7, 46.1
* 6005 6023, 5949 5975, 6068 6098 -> 0.10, 50.4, 51.6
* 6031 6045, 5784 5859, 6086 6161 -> 0.04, 50.2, 48.8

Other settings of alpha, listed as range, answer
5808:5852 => 50.5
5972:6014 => 48.6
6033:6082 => 50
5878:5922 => 48.2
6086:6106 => 50.1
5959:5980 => 50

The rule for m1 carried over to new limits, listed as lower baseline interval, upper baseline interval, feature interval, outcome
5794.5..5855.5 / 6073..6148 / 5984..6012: 0.65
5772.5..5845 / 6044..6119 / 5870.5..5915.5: 1.58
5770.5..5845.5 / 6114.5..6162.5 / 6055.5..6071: -0.29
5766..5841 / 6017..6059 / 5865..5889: -0.39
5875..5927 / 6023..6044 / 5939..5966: -0.49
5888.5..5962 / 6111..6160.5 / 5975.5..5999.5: -0.31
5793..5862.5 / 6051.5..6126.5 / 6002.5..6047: 2.56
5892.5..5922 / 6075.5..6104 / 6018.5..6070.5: 1.96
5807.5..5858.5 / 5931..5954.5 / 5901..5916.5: -0.67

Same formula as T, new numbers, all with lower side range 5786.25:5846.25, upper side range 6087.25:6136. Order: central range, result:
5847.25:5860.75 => 0.05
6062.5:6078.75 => -0.05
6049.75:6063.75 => 0.08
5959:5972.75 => -0.02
